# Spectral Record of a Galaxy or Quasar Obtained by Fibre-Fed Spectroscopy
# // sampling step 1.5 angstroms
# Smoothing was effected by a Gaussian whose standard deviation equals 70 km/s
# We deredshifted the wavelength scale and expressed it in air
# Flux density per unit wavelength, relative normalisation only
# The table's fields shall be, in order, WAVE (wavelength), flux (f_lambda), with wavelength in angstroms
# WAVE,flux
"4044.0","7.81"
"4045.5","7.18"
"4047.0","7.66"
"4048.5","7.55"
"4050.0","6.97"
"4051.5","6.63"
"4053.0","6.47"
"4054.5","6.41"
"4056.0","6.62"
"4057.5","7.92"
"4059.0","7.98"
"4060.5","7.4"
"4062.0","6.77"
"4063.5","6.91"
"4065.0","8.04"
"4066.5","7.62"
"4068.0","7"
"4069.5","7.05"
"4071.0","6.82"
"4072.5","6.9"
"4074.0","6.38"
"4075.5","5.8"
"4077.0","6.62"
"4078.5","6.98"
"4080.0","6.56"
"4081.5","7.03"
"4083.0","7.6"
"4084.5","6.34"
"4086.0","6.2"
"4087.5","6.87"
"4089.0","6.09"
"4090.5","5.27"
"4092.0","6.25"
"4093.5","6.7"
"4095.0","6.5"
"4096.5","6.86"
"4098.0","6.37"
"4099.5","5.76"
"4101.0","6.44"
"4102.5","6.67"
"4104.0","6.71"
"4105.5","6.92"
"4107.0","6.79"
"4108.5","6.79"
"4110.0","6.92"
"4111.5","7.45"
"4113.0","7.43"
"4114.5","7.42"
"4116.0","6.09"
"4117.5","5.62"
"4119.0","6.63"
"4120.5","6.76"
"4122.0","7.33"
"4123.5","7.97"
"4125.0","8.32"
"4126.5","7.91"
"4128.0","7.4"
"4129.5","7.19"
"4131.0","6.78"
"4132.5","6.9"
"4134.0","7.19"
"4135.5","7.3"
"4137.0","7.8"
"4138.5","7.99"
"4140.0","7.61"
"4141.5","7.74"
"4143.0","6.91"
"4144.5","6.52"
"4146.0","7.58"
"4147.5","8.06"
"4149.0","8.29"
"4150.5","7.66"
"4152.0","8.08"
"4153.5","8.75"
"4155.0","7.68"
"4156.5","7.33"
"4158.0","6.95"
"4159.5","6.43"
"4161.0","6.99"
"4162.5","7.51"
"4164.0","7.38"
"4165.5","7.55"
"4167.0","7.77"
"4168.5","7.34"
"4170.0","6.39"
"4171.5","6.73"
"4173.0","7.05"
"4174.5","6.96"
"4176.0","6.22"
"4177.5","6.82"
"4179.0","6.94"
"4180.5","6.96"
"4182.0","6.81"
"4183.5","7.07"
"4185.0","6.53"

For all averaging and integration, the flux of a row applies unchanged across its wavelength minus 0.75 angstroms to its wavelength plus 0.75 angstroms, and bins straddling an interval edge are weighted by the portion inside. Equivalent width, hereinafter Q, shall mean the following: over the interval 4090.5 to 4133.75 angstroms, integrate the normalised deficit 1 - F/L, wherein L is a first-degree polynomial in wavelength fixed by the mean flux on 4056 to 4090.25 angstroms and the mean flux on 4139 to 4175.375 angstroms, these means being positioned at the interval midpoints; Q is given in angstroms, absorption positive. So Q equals 1.7 angstroms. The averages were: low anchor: 6.92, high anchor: 7.39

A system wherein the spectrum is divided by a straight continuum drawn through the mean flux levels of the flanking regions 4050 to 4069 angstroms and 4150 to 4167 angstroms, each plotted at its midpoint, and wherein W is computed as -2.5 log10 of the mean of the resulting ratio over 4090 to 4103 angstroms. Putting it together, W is 0.15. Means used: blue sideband 7.14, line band 6.33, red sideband 7.49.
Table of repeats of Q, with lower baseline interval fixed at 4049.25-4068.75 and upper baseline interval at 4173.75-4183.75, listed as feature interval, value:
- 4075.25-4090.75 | 1.1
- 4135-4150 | -1.5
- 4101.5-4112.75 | 0.2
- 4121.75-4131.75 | -0.9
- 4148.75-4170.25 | -1.9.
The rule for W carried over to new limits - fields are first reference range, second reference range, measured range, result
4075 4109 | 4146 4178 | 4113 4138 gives -0.04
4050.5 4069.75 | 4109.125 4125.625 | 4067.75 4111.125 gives 0.08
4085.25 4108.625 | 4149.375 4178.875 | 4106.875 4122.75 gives -0.03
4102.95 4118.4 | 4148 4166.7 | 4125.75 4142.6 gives -0.04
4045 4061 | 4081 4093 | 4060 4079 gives -0.02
